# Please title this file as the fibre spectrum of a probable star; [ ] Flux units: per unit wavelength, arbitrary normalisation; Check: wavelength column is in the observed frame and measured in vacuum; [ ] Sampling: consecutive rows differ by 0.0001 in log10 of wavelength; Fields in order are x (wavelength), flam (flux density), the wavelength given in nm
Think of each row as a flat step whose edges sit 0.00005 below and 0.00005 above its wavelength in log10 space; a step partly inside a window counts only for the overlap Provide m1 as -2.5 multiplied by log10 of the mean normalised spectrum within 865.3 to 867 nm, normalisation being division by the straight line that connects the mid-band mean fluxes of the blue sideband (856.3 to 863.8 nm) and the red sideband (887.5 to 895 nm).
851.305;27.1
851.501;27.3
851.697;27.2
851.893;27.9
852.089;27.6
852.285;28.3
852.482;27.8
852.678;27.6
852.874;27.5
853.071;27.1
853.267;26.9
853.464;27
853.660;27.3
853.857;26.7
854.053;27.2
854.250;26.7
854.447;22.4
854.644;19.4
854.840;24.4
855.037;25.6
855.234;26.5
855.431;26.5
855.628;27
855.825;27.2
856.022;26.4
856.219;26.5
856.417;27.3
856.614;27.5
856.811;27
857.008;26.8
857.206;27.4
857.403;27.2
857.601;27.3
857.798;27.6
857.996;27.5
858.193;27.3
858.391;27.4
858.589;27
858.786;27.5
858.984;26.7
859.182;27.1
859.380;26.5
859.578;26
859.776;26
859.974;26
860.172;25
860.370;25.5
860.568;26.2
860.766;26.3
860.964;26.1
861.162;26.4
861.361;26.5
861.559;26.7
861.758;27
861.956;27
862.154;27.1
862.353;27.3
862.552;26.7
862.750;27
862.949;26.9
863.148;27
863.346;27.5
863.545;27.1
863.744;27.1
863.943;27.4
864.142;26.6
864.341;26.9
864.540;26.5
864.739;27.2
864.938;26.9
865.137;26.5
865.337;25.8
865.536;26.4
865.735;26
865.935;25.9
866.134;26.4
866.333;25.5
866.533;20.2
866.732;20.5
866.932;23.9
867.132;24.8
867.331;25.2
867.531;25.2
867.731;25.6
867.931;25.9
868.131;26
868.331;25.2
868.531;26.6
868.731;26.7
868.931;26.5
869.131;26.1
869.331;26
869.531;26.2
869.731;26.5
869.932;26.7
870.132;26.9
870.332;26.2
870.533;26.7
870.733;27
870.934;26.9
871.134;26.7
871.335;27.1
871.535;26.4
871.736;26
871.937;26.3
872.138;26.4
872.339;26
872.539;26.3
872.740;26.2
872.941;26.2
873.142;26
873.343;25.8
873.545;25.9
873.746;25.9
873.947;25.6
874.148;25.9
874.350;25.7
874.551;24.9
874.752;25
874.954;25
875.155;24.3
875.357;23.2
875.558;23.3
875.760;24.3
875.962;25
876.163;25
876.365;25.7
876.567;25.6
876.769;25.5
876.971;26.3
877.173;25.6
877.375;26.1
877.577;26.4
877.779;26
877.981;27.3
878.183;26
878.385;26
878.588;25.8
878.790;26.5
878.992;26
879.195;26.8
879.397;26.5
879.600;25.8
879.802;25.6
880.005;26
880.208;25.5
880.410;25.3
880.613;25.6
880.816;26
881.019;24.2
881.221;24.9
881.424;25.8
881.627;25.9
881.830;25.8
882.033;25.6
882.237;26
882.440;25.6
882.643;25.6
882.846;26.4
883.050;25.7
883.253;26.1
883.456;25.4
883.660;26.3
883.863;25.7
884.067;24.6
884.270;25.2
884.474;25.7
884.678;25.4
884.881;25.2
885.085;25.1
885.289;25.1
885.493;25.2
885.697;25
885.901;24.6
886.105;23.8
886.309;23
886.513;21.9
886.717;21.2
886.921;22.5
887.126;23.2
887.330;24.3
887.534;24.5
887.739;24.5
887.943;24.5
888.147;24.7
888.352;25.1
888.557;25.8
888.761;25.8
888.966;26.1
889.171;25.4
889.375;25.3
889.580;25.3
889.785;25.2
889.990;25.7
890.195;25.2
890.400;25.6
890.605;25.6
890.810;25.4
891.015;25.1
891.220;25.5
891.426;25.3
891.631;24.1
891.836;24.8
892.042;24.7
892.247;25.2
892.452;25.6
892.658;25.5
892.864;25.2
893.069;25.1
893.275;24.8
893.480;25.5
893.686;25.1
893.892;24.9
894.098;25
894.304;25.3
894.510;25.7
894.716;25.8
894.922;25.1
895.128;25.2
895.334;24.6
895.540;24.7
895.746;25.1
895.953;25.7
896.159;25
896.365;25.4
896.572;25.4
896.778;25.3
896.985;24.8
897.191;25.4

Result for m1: 0.09 mag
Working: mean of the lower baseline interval 26.8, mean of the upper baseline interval 25.2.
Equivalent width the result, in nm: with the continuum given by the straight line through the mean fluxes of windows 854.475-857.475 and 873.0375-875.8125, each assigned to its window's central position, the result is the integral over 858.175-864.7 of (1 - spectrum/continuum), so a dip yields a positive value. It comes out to -0.233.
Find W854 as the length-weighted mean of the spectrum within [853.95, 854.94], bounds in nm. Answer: 24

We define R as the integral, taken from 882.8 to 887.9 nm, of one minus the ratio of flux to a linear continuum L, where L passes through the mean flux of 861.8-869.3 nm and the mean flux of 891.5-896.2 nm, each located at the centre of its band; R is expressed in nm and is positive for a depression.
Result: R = 0.16 nm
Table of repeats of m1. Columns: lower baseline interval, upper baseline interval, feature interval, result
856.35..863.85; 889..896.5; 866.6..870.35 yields 0.04 mag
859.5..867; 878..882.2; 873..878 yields 0.02 mag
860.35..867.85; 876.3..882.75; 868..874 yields -0.01 mag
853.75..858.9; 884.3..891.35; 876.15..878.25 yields -0.03 mag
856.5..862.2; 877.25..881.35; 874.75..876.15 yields 0.08 mag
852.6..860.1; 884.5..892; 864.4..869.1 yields 0.02 mag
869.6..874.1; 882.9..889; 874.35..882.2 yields 0.00 mag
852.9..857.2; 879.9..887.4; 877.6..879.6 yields -0.05 mag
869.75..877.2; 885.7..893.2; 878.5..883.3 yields -0.02 mag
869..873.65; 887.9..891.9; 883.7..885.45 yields 0.01 mag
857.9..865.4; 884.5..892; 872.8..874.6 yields 0.00 mag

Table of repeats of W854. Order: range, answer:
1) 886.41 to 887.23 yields 22.2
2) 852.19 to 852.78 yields 27.9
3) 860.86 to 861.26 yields 26.3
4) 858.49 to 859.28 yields 27.1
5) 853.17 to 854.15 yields 27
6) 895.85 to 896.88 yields 25.4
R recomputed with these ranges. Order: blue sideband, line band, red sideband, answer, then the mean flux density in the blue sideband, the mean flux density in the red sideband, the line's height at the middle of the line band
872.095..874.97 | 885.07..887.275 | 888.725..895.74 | 0.15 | 25.8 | 25.2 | 25.4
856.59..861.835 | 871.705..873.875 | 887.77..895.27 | 0.00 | 26.7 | 25.2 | 26.1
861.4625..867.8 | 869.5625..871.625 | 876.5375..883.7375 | -0.06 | 26.1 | 25.9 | 26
